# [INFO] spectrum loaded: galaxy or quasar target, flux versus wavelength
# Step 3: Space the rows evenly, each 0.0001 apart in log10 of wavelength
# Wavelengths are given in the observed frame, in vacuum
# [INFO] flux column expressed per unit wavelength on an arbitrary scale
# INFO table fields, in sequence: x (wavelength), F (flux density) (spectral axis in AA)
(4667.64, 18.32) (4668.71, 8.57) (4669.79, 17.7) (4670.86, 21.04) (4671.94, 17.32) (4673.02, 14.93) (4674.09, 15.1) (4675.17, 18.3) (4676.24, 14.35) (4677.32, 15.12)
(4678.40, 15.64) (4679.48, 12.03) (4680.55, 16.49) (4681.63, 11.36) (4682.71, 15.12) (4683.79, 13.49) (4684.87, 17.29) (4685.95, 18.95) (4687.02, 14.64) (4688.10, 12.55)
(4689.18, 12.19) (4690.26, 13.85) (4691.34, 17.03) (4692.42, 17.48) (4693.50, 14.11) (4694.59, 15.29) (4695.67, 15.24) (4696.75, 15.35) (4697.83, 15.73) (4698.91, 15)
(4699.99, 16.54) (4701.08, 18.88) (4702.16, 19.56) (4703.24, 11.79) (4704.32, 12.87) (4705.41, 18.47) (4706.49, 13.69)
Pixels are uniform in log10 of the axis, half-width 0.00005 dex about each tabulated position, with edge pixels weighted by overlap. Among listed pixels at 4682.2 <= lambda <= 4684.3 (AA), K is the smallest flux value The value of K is 13.49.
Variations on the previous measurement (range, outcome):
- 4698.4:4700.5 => 15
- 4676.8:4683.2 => 11.36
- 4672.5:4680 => 12.03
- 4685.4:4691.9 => 12.19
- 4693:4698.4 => 14.11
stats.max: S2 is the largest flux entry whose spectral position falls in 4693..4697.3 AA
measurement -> 15.35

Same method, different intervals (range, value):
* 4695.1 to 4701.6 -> 18.88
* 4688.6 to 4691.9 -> 17.03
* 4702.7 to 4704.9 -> 12.87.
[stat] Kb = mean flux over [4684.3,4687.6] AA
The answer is 16.9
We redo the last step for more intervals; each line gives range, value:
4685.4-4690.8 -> 14.5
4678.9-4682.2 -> 13.3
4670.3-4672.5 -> 19.1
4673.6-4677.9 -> 15.7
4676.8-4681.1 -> 14.8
